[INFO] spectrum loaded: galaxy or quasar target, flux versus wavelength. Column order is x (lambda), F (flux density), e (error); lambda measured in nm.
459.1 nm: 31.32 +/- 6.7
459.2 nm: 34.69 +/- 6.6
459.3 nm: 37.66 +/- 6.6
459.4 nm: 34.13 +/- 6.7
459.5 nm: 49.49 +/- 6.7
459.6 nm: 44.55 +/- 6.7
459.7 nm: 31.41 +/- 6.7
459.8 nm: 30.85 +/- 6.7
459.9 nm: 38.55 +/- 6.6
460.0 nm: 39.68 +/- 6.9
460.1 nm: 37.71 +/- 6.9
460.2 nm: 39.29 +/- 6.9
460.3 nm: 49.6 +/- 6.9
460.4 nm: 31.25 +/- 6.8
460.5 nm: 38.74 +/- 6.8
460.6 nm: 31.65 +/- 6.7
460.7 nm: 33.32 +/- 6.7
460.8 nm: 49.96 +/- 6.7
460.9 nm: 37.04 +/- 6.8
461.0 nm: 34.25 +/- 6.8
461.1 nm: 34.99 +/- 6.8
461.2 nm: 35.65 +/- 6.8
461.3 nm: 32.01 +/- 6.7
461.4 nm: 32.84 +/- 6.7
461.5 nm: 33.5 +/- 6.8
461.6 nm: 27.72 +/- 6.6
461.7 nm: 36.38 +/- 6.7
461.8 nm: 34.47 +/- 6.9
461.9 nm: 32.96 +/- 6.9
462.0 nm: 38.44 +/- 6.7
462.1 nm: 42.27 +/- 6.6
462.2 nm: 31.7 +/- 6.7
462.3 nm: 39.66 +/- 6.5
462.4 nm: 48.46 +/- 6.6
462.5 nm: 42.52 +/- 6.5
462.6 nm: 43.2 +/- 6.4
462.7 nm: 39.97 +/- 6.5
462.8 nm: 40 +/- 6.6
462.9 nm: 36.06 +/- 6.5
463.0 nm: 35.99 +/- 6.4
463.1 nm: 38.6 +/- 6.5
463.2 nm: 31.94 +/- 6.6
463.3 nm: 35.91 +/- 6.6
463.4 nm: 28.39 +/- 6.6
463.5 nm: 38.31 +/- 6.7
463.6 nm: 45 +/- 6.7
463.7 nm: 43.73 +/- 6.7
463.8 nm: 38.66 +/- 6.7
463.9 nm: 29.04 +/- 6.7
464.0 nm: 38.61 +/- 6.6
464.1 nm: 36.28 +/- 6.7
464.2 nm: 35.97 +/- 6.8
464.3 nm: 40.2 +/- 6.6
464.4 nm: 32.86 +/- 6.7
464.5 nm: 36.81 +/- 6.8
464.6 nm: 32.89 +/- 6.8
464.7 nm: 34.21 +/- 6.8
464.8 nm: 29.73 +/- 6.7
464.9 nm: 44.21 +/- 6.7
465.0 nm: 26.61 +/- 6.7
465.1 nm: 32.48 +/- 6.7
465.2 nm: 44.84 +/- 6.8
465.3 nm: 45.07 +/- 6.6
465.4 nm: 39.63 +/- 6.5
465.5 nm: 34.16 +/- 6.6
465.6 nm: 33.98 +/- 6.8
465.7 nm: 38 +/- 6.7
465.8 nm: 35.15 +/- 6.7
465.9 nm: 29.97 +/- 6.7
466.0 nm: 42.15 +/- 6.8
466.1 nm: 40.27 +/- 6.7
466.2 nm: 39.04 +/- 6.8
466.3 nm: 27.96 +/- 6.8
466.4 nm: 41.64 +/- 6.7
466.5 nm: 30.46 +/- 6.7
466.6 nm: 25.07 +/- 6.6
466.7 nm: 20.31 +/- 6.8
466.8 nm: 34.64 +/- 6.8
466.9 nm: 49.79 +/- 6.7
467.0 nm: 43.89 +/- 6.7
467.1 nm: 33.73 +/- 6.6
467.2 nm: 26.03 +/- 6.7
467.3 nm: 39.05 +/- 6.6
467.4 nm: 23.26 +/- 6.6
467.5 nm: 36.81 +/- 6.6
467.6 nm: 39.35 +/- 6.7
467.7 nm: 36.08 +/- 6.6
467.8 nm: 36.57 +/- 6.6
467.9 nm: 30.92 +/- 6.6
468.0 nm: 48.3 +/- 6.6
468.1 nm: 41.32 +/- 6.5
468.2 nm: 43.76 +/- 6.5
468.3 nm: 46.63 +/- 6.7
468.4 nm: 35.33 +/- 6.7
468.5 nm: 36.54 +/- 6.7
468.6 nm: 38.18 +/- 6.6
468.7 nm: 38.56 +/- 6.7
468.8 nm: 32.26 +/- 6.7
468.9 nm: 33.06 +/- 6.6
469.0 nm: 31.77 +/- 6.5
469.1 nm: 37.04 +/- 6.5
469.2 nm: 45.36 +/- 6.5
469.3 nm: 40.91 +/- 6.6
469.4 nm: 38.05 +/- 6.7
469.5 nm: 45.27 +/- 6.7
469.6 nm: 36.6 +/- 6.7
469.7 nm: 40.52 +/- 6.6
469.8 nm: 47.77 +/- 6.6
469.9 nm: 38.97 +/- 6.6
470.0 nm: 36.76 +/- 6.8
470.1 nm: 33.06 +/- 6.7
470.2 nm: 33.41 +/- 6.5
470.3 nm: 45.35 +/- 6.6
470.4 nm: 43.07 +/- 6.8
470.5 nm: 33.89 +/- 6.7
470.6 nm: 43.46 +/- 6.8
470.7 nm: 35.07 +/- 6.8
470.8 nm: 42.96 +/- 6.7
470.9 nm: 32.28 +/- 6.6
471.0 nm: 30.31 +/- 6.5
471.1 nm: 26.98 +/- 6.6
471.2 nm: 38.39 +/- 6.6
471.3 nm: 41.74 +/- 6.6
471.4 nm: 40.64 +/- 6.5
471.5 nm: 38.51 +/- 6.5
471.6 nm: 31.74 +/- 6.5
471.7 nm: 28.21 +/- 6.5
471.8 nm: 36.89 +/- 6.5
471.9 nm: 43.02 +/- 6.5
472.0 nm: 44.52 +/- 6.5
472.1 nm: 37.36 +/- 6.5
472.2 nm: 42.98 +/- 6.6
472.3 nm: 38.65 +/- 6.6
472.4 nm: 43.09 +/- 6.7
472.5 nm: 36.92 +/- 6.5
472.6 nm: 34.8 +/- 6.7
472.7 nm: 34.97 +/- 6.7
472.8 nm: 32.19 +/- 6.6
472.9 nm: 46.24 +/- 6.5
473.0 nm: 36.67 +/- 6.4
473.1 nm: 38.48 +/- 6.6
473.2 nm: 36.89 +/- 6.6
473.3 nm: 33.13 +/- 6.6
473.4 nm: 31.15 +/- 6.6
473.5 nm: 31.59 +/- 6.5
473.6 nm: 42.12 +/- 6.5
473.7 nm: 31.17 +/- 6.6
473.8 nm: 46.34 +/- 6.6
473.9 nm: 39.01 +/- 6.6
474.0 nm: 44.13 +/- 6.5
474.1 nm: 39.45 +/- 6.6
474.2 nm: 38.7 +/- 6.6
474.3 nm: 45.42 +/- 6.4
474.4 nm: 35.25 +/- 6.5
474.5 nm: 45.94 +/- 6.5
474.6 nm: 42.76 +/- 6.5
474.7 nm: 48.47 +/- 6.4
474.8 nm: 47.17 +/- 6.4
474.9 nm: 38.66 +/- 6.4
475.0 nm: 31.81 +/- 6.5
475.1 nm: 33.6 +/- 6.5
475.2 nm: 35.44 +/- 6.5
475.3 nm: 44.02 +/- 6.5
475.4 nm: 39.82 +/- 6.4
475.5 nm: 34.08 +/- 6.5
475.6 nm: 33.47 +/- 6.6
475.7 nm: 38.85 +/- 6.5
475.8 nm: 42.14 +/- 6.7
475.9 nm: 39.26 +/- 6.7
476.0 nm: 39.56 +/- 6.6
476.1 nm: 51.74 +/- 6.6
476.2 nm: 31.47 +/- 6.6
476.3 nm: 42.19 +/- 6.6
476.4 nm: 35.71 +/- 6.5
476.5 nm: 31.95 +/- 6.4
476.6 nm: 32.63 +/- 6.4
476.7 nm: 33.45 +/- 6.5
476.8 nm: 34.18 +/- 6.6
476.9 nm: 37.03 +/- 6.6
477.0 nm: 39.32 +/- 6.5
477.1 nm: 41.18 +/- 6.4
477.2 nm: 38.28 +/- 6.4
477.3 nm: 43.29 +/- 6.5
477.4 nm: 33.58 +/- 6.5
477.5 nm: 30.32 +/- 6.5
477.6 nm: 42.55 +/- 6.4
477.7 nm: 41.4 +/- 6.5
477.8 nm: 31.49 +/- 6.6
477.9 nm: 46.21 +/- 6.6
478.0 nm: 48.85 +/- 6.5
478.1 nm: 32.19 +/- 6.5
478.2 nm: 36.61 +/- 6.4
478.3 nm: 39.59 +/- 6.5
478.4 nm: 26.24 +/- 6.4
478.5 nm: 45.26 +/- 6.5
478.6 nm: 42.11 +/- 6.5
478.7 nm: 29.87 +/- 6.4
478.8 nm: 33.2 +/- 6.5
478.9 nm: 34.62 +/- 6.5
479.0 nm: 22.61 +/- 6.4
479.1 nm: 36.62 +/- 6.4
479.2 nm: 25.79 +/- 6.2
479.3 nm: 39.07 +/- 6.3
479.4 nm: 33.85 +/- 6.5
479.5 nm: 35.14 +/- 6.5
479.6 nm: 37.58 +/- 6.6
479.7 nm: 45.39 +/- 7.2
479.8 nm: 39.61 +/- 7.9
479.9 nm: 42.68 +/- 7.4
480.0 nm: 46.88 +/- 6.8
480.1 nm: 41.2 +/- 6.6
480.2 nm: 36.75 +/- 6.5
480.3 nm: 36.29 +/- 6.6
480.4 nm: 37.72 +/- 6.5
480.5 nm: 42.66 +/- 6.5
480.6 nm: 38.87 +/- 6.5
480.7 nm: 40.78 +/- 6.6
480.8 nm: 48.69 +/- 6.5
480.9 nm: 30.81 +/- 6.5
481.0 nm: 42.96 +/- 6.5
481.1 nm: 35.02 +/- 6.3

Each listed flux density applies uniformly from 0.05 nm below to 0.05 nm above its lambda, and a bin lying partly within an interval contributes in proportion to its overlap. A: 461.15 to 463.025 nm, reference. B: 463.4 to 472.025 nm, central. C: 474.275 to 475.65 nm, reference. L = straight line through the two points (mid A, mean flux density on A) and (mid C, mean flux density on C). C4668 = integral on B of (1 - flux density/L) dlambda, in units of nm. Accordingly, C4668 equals 0.26 nm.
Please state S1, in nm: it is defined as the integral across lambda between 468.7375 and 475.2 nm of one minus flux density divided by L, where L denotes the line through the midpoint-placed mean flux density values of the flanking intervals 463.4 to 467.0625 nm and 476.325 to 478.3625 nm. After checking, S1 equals -0.23 nm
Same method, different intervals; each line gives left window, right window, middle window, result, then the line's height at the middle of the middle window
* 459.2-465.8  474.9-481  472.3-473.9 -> 0.01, 37.5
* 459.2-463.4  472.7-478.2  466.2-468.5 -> 0.11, 37.8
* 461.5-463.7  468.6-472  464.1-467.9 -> 0.22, 37.6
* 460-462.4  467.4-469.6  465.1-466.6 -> 0.04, 37.7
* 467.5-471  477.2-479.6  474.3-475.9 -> -0.11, 37.1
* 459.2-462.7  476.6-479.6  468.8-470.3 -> -0.06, 36.9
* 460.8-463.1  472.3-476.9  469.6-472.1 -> 0.01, 38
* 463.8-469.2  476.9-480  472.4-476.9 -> -0.16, 36.9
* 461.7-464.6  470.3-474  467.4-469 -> 0.00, 37.6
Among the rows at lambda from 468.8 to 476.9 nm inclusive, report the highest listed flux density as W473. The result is 51.74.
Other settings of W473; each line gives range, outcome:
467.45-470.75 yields 48.3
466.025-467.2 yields 49.79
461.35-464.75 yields 48.46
